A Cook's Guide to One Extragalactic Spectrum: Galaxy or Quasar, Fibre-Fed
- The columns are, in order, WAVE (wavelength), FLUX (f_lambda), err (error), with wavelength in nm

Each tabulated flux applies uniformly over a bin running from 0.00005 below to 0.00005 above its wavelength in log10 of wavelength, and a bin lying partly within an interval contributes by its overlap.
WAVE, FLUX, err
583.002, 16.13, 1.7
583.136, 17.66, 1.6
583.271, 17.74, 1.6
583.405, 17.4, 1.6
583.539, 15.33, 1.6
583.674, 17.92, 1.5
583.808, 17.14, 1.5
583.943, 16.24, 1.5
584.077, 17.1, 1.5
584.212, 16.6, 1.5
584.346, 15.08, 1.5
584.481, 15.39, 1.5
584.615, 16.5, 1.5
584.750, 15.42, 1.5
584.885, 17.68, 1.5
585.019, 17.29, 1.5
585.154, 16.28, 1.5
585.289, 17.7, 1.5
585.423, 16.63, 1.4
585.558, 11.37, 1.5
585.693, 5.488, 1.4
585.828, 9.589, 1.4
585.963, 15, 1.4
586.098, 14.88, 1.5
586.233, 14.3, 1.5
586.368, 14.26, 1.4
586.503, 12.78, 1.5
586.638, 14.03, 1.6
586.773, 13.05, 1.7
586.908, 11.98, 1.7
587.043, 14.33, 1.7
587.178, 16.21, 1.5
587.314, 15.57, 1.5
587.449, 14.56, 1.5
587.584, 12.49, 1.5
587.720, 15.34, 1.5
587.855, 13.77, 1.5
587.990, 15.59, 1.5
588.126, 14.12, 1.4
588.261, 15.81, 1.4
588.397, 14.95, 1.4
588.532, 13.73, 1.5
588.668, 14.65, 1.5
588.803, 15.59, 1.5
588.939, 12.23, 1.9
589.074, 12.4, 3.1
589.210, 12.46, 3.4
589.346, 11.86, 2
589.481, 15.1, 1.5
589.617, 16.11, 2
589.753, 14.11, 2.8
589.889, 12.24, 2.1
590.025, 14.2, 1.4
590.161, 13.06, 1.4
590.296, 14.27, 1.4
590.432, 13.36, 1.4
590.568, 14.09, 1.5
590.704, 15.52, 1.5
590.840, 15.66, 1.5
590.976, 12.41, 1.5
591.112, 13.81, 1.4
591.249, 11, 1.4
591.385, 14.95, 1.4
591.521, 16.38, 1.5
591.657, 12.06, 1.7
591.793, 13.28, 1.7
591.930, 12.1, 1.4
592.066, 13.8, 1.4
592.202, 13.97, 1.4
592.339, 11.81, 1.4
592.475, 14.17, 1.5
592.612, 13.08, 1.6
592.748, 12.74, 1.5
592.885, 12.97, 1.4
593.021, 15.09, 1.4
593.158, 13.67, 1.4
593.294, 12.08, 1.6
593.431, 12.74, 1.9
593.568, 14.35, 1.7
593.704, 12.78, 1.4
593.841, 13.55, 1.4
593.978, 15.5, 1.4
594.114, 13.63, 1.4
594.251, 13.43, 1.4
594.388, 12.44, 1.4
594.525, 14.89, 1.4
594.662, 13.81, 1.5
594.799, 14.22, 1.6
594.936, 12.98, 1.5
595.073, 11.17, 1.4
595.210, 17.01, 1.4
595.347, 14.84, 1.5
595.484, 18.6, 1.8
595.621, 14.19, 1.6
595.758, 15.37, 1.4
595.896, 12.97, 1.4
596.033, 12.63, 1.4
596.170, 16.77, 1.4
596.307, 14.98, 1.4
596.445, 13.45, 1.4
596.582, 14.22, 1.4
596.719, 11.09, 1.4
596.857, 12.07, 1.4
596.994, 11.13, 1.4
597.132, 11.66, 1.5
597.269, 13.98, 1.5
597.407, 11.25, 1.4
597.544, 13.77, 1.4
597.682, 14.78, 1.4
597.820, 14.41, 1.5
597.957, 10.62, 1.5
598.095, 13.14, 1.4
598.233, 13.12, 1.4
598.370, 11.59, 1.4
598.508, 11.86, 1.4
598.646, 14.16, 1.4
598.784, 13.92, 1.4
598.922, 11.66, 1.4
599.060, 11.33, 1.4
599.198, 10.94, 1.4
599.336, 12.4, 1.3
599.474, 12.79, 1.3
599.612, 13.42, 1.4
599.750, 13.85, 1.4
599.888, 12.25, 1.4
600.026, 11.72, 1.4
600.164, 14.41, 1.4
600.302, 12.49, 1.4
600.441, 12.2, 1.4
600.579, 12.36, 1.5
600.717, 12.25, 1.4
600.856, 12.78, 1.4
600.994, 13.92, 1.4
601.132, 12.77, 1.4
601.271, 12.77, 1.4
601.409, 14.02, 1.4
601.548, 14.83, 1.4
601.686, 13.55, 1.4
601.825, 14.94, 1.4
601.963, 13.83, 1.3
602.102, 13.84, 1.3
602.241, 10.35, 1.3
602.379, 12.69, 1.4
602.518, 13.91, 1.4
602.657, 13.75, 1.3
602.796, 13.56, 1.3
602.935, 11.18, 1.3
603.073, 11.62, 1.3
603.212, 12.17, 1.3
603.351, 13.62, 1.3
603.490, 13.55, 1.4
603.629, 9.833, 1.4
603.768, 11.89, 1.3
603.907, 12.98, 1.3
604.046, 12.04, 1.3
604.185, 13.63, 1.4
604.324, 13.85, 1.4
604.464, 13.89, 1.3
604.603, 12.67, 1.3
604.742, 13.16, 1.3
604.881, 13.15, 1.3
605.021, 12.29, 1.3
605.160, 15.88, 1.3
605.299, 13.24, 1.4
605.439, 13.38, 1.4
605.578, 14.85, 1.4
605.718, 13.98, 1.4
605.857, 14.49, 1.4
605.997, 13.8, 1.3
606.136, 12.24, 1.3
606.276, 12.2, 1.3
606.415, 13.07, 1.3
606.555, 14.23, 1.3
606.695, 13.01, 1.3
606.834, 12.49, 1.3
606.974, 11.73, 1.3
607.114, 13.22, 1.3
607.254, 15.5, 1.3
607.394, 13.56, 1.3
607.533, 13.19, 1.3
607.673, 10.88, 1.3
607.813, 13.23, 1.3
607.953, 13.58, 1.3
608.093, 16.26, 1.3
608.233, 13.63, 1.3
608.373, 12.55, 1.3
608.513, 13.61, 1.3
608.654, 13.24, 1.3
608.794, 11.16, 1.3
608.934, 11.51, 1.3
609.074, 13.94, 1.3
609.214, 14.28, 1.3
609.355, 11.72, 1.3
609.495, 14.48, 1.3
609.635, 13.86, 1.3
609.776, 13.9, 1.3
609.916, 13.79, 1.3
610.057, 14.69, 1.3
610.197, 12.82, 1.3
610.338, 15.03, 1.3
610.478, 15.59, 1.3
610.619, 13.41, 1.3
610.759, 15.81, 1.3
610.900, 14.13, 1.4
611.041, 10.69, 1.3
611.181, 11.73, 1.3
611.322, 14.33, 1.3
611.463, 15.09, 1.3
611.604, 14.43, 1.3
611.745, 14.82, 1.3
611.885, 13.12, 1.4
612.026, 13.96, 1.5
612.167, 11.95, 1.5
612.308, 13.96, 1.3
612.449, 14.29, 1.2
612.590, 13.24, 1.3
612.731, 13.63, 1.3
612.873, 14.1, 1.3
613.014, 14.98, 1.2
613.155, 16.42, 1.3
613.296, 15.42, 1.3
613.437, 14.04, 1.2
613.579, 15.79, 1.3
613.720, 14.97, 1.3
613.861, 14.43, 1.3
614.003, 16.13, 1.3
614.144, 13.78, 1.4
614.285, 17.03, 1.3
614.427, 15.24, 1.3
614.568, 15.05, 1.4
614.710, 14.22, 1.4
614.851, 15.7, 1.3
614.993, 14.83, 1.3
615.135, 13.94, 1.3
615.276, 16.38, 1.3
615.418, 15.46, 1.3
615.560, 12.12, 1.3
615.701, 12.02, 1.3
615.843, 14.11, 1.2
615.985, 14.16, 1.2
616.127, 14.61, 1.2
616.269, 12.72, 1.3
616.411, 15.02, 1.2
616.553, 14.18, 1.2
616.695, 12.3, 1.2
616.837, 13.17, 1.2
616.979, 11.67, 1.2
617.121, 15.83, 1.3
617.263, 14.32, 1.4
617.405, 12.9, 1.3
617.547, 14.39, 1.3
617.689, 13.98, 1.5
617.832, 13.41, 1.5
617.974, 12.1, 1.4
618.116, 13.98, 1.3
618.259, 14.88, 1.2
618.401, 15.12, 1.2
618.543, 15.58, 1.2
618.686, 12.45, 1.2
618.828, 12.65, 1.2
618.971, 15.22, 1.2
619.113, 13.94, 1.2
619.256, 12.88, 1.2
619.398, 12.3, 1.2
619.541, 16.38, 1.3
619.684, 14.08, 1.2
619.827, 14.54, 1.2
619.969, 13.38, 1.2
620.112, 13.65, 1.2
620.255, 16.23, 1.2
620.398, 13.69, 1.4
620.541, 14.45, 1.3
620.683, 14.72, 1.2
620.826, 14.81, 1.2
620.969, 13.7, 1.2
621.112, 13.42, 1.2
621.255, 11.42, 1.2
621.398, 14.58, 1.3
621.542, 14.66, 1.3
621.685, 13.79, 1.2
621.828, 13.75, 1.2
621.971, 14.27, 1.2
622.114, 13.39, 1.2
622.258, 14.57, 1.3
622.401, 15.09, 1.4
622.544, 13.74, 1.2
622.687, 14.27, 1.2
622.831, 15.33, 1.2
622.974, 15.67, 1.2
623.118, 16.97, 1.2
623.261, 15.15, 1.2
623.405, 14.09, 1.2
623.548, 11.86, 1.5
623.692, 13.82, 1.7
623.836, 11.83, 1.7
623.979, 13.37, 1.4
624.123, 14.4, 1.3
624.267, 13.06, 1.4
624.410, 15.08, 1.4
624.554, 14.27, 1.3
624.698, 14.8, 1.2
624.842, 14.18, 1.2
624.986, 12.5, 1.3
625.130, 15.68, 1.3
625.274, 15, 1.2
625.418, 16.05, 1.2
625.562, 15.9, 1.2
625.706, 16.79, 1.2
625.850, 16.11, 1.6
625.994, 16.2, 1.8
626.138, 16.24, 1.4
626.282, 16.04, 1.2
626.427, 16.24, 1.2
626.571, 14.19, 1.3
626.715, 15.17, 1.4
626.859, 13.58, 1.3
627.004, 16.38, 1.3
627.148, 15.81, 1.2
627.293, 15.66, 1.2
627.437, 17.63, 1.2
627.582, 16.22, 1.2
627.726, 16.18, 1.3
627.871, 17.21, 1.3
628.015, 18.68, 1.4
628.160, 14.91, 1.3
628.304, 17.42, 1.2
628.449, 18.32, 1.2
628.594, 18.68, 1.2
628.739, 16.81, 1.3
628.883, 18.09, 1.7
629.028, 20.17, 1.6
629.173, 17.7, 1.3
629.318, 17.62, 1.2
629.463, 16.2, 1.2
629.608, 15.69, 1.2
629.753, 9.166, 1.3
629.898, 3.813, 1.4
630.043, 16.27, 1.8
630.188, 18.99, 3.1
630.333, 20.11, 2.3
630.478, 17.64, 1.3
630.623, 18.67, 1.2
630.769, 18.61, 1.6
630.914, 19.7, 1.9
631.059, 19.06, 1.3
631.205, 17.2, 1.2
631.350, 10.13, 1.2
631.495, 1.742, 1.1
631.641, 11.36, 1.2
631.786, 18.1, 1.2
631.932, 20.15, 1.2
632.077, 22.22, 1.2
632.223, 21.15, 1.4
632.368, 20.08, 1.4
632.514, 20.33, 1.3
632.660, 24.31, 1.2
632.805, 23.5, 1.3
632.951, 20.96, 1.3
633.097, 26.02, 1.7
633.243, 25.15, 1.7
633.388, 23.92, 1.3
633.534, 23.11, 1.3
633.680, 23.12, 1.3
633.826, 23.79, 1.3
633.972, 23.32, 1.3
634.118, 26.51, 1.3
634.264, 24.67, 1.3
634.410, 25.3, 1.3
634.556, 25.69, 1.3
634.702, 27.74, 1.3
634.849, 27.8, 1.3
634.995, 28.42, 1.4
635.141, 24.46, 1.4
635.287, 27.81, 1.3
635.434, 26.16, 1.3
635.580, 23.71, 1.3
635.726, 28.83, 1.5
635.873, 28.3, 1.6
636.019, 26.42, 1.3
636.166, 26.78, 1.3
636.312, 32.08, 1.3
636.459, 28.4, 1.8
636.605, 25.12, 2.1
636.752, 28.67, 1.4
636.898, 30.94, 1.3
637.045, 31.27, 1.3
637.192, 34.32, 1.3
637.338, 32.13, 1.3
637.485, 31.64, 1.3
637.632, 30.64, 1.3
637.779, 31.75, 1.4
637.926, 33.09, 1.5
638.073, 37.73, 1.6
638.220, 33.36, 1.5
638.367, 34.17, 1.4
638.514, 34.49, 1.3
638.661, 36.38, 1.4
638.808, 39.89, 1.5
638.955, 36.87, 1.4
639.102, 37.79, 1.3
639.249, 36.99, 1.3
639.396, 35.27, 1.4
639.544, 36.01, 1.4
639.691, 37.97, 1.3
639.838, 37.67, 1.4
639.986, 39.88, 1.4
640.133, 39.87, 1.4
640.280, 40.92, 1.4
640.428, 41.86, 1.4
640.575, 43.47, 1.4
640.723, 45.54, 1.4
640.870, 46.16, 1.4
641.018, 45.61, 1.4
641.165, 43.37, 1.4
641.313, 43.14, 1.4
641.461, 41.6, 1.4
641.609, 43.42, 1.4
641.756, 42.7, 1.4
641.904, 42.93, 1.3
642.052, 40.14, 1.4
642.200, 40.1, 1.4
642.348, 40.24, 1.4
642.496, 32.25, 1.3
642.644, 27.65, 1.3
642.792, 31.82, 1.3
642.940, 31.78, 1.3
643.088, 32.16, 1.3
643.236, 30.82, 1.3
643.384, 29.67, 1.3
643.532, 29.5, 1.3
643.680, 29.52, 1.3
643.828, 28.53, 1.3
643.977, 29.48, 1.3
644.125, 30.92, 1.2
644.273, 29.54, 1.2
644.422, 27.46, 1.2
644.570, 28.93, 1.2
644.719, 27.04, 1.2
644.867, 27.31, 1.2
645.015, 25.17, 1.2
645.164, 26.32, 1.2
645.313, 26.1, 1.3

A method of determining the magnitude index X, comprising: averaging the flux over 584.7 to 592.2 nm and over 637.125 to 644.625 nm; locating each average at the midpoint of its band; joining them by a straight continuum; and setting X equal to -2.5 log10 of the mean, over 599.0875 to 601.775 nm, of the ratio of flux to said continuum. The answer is 0.42 mag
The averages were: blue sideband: 14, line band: 12.9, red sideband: 36.1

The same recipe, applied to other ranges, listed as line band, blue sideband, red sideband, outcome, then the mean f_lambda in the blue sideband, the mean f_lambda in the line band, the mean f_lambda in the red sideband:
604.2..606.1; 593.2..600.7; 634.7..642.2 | 0.27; 13.3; 13.7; 35.1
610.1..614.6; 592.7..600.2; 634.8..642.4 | 0.45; 13.3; 14.4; 35.3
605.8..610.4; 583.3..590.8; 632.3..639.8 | 0.48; 14.6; 13.4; 29.1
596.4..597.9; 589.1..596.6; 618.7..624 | 0.08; 13.8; 12.9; 14.1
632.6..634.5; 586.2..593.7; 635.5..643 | 0.35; 13.8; 24.2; 35.8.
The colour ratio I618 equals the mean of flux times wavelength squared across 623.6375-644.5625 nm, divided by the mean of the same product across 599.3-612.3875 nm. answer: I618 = 2.1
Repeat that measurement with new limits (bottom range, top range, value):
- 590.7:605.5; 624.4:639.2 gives 1.85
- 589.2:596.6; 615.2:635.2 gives 1.31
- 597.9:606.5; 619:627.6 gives 1.21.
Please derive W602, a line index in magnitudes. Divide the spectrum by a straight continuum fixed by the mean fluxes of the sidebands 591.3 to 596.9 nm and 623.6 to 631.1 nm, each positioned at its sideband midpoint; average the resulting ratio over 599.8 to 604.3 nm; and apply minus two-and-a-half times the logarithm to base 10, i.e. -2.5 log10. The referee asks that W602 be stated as 0.11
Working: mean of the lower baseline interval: 13.8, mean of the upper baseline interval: 15.9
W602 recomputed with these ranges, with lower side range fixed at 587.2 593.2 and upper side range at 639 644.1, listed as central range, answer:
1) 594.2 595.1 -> 0.190 mag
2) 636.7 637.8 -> 0.130 mag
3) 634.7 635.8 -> 0.276 mag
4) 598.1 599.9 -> 0.383 mag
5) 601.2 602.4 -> 0.386 mag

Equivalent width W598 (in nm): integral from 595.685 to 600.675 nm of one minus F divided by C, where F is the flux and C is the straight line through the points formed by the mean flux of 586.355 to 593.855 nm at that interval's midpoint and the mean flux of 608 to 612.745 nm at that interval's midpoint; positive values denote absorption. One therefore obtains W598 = 0.30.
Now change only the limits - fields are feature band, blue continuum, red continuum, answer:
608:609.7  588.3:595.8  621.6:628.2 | 0.13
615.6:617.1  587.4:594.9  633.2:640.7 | 0.64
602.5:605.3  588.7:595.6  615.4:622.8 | 0.18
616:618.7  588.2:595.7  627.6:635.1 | 0.56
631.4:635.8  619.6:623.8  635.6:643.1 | 0.92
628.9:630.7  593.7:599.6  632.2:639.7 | 0.71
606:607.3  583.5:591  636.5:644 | 0.54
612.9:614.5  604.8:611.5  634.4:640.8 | 0.18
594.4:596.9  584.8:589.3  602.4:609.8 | -0.09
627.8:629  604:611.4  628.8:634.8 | 0.07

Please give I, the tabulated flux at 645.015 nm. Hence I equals 25.17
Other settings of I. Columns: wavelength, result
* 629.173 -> 17.7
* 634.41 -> 25.3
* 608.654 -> 13.24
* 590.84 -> 15.66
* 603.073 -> 11.62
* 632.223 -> 21.15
